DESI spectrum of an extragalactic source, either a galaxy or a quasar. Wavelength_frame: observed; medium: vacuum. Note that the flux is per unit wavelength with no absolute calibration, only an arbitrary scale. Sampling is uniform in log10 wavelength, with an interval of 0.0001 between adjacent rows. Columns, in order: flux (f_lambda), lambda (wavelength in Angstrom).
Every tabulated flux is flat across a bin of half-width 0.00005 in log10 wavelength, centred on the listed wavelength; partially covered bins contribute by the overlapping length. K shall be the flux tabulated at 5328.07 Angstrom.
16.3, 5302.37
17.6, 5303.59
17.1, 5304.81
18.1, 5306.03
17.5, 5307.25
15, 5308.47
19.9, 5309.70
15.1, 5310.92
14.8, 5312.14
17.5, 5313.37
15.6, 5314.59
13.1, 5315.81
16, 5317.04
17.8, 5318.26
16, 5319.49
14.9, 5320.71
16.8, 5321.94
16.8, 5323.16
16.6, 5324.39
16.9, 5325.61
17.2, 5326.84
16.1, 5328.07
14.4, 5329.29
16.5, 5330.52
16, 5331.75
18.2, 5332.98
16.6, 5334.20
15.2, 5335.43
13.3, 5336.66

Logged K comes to 16.1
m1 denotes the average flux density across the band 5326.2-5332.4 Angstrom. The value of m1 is 16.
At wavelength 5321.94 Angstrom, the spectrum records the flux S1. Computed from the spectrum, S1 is 16.8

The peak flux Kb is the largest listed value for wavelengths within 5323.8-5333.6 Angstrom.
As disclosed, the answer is 18.2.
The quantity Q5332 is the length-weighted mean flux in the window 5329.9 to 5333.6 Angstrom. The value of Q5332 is 16.9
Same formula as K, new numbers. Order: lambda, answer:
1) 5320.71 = 14.9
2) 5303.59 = 17.6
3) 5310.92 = 15.1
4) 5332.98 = 18.2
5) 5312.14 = 14.8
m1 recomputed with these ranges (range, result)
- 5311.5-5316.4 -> 15.3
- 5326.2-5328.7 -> 16.6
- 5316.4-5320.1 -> 16.6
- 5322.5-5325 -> 16.7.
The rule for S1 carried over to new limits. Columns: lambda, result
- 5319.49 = 16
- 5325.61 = 16.9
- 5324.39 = 16.6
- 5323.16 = 16.8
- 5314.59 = 15.6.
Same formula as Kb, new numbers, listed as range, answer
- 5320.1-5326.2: 16.9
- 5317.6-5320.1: 17.8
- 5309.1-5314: 19.9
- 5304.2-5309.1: 18.1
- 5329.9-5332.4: 16.5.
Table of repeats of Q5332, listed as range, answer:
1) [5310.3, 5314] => 15.8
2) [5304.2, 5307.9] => 17.6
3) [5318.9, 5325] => 16.2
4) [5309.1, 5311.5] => 17.5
